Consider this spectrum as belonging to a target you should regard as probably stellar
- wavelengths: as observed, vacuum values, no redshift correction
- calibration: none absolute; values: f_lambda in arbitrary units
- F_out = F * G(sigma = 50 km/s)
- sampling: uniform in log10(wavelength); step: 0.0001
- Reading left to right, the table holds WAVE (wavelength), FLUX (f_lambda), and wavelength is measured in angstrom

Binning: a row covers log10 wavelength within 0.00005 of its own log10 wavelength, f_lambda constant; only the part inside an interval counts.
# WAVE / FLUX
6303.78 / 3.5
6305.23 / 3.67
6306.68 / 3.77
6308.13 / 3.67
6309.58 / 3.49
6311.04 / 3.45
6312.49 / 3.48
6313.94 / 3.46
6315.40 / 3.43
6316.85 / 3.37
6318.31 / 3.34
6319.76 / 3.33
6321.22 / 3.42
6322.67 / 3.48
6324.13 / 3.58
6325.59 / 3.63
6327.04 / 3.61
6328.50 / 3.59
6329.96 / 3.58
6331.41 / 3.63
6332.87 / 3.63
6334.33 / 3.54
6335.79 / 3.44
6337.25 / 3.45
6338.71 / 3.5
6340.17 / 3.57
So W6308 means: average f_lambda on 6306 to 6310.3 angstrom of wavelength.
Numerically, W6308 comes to 3.65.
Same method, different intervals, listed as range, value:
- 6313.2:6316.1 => 3.44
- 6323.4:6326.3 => 3.6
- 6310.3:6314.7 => 3.46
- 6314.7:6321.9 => 3.38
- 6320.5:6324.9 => 3.49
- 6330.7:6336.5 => 3.56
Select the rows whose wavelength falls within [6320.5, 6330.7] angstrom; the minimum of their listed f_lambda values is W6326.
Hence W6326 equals 3.42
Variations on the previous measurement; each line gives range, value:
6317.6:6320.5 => 3.33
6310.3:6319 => 3.34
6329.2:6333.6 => 3.58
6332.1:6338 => 3.44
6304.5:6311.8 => 3.45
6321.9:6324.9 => 3.48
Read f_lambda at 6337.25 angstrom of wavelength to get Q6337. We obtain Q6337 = 3.45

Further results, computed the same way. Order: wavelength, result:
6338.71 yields 3.5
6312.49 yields 3.48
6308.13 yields 3.67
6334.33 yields 3.54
